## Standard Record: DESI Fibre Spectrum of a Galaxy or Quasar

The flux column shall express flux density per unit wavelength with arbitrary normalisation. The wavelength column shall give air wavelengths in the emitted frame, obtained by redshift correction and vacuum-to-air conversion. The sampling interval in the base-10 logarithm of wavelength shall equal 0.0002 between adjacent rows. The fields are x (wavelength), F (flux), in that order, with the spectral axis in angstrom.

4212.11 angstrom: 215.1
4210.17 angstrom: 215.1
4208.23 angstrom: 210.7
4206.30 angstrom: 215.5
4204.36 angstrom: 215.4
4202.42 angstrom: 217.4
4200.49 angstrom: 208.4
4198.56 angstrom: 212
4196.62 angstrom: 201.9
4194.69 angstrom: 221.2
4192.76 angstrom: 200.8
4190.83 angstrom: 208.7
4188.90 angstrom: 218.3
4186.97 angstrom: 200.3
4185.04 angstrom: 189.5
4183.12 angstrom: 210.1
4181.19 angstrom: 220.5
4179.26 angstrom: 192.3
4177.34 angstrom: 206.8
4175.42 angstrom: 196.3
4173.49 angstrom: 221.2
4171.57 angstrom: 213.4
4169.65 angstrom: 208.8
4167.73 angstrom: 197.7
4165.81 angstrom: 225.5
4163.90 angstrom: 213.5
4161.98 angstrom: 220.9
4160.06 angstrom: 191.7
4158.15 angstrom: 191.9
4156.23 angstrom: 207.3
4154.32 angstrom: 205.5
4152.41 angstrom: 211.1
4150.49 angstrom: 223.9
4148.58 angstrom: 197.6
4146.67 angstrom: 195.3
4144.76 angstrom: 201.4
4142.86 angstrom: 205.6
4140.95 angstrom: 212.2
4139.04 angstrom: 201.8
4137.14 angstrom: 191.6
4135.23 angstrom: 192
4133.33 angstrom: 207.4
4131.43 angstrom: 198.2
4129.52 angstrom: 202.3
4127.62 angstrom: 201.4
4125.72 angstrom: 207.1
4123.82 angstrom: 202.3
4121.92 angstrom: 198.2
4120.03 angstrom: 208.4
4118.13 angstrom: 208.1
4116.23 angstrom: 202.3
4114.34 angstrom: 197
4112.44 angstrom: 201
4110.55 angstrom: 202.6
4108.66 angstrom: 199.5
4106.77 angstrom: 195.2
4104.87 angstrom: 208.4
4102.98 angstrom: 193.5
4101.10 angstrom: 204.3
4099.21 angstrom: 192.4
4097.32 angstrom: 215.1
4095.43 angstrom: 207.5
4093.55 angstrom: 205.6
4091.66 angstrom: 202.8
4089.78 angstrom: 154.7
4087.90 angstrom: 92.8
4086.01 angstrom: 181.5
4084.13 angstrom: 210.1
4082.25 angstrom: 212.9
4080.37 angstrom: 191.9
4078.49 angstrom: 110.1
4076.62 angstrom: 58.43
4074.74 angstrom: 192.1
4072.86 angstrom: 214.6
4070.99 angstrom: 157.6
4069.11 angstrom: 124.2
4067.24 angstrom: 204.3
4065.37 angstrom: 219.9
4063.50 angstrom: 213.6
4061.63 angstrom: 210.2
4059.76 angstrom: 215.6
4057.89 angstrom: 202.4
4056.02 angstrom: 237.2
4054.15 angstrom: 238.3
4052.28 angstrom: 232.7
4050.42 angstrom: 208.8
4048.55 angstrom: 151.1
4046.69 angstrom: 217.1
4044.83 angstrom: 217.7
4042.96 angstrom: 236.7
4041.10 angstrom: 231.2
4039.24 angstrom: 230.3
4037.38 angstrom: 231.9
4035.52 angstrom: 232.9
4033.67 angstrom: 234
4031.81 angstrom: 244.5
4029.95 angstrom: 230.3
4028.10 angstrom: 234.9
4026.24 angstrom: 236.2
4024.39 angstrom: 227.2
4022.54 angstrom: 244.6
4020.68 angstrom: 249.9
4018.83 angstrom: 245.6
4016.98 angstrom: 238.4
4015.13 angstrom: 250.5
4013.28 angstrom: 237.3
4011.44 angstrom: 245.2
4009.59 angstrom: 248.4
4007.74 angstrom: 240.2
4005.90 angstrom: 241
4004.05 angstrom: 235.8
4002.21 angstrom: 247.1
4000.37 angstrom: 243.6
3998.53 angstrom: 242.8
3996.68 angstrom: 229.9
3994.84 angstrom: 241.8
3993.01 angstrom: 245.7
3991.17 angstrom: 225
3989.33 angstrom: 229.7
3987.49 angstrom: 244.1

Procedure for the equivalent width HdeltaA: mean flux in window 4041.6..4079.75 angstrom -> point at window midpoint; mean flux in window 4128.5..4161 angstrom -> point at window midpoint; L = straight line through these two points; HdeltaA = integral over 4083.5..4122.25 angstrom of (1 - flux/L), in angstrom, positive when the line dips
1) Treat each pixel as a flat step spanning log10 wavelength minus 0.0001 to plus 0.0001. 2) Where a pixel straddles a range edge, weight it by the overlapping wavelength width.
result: 0.7 angstrom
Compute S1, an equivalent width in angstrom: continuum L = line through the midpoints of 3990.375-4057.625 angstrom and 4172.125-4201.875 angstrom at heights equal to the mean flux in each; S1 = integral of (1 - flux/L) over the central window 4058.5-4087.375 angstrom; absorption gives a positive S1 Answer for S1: 5.9 angstrom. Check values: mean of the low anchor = 234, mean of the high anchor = 207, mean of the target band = 180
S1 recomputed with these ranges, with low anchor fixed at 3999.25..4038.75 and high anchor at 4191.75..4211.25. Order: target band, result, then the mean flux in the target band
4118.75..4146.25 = 2.52 angstrom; 202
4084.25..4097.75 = 2.85 angstrom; 180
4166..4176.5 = 0.38 angstrom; 209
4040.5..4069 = 2.61 angstrom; 213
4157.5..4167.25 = 0.41 angstrom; 209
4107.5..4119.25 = 1.23 angstrom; 202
